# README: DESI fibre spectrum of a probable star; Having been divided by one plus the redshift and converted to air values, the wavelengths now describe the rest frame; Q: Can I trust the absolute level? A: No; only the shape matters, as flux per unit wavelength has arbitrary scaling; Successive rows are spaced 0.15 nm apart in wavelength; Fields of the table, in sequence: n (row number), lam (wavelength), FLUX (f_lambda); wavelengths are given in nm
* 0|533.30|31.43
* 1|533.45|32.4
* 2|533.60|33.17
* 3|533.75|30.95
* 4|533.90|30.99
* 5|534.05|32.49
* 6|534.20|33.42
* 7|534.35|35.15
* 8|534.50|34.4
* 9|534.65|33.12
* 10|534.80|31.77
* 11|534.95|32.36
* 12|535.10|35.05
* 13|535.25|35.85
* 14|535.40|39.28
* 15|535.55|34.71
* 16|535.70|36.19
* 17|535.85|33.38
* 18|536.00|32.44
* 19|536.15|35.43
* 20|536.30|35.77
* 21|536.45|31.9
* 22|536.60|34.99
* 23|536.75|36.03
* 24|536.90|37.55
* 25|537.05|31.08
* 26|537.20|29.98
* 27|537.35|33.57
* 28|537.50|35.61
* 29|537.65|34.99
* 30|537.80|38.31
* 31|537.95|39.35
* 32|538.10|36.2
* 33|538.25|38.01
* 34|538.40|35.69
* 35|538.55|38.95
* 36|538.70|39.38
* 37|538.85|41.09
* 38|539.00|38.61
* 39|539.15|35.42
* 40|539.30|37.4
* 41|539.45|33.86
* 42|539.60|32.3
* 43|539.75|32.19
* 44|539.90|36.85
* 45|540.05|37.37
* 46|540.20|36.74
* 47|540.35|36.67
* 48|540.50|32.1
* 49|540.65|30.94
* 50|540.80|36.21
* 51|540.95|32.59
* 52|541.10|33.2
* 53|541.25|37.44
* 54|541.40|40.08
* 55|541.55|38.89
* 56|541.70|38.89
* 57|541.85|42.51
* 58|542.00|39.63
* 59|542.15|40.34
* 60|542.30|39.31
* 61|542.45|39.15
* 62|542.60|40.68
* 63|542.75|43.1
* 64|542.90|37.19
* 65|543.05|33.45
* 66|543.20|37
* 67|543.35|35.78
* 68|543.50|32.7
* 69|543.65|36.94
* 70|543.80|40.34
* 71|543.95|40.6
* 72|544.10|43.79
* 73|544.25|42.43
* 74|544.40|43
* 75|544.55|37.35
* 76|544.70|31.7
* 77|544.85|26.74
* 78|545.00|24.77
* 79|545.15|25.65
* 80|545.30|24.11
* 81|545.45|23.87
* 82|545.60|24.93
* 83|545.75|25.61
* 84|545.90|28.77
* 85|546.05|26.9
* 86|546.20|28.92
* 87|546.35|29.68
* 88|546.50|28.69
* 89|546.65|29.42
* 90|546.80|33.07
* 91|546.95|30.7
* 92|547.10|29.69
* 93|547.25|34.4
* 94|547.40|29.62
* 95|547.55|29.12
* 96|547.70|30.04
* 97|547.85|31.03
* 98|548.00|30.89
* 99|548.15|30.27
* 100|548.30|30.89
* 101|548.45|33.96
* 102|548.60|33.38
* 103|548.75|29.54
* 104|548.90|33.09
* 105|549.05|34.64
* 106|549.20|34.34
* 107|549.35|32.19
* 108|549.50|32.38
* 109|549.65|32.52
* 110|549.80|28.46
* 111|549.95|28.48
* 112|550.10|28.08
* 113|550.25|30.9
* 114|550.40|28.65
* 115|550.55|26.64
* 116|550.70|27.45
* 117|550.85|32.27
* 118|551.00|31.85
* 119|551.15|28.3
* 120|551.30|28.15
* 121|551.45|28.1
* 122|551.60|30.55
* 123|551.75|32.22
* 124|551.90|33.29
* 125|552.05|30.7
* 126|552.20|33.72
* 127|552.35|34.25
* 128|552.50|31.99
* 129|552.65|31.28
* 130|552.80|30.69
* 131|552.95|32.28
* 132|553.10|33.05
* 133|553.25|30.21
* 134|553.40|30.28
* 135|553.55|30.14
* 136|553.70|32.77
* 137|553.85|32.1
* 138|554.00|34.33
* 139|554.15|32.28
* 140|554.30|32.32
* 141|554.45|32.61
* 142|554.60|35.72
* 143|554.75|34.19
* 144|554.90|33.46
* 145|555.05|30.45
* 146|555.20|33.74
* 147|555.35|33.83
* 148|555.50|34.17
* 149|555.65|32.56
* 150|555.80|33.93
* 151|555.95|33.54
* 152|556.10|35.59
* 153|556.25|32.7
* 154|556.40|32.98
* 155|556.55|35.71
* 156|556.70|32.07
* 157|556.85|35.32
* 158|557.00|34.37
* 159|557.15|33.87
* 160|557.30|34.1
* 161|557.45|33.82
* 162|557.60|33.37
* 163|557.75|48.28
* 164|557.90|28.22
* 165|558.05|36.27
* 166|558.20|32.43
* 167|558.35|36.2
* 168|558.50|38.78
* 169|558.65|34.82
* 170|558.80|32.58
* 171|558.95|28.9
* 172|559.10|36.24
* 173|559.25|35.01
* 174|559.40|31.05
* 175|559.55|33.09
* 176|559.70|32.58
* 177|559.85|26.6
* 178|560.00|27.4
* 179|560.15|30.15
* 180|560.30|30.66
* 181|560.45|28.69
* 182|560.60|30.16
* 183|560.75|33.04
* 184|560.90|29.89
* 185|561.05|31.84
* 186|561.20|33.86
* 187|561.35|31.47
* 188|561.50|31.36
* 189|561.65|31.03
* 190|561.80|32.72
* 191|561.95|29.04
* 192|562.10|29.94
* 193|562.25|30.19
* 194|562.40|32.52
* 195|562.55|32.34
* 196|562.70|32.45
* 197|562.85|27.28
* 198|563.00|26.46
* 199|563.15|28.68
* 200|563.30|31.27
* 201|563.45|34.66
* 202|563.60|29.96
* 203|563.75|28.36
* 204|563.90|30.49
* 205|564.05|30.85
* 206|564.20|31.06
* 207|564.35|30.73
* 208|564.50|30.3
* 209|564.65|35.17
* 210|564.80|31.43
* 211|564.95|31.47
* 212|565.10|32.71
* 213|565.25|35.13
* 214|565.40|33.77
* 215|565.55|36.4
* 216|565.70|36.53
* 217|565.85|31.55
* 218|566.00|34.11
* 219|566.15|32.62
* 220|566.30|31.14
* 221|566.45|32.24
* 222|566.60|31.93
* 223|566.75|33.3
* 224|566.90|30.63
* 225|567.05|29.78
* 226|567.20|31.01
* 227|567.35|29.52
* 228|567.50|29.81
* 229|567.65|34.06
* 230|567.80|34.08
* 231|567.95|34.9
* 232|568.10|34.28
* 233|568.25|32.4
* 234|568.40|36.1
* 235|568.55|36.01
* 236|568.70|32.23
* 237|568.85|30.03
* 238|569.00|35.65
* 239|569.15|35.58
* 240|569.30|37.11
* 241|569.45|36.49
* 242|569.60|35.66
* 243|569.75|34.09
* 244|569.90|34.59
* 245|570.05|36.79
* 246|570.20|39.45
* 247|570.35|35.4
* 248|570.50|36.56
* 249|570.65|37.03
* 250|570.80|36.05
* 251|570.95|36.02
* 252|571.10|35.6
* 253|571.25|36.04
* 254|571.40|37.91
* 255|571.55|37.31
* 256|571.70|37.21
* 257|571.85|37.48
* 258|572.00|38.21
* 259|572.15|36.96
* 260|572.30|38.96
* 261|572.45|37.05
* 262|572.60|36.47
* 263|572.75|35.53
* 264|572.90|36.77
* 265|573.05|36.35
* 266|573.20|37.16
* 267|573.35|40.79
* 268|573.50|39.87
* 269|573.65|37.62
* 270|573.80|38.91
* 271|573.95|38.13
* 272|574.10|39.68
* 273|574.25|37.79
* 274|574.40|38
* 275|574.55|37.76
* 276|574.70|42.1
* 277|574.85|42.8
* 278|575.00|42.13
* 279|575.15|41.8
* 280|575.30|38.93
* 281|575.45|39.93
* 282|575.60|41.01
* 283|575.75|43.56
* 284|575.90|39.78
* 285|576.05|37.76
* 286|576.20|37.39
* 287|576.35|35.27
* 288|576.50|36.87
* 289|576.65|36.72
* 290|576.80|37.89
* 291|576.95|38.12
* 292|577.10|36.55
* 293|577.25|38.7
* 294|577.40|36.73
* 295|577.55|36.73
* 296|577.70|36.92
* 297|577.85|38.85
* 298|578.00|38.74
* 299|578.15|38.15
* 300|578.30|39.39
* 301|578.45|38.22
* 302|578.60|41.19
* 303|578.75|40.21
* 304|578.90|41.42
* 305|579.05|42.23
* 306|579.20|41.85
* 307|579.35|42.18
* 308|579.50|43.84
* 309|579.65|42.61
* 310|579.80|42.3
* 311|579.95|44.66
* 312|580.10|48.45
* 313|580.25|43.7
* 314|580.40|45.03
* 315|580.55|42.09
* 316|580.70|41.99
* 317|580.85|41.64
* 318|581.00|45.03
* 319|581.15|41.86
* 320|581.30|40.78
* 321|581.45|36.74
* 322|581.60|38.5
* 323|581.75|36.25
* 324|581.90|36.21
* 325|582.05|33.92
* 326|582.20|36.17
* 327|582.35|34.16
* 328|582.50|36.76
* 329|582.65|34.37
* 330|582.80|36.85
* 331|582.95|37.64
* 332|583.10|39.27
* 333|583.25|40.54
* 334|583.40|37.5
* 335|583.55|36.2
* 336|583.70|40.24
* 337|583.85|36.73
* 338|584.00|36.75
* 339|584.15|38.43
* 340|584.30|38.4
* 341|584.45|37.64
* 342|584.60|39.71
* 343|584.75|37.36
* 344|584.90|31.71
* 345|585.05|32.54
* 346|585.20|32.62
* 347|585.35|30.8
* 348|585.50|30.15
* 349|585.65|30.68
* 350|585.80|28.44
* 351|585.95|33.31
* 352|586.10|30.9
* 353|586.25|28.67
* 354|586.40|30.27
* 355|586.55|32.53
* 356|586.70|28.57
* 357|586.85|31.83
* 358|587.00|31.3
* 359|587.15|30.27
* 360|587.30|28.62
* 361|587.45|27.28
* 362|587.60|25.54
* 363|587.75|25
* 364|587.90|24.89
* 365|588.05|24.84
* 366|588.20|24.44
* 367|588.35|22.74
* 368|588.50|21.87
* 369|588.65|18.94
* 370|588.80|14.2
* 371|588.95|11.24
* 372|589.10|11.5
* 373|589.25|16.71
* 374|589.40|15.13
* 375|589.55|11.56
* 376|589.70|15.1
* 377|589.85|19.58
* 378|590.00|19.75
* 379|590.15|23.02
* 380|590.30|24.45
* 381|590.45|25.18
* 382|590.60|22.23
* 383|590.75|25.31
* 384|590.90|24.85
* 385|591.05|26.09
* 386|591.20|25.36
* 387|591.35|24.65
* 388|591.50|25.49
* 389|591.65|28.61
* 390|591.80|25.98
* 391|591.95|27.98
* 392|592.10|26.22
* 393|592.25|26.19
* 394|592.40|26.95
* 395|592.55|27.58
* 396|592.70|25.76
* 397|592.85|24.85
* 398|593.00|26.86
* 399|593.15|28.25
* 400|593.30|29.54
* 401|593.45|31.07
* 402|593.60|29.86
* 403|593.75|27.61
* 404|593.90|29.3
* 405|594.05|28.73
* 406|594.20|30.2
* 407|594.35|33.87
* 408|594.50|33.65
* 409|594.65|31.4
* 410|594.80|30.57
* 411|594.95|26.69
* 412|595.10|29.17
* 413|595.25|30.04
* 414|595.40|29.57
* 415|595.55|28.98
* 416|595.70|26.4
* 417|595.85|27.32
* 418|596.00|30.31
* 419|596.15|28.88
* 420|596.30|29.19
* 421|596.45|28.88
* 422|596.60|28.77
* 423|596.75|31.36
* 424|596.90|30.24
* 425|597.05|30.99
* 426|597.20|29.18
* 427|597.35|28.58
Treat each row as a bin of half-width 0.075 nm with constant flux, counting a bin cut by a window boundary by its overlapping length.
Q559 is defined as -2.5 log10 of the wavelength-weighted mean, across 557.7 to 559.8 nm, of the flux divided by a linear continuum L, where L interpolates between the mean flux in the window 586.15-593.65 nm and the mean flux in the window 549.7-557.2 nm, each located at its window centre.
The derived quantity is -0.12 mag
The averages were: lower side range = 31.9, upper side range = 24.5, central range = 34.3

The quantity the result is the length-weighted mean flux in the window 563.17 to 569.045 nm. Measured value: 32.5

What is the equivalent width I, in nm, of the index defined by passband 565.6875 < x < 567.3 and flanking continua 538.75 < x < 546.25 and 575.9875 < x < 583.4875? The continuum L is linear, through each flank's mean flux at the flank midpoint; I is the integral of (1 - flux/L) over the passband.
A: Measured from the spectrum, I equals 0.25 nm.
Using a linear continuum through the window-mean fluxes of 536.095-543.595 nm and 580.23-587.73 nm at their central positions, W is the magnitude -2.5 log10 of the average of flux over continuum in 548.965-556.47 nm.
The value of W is 0.138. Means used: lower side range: 36.5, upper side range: 35.4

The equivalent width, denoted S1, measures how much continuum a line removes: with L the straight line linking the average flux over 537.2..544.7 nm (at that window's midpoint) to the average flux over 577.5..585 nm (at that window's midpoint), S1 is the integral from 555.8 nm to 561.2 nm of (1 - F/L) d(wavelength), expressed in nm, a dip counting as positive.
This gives 0.709 nm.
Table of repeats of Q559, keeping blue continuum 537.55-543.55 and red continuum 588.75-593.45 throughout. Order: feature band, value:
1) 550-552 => 0.15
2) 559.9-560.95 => 0.06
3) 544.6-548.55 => 0.21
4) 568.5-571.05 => -0.23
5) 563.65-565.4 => -0.05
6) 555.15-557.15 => -0.04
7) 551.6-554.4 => 0.05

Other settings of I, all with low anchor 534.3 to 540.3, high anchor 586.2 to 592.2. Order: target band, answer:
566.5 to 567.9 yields -0.14 nm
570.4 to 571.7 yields -0.41 nm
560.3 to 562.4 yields -0.07 nm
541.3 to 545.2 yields -0.38 nm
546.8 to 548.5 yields 0.11 nm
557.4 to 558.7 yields -0.22 nm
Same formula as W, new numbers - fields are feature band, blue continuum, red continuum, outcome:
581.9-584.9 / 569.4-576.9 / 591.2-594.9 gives -0.13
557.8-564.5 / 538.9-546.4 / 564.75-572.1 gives 0.10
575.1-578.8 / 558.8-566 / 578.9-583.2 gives -0.01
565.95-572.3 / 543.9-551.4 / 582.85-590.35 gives -0.18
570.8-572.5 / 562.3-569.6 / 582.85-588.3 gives -0.14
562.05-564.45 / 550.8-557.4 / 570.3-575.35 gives 0.16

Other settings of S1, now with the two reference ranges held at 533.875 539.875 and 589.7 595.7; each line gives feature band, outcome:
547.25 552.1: 0.372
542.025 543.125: -0.152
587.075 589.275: 0.456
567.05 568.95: -0.133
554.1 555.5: -0.030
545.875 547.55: 0.186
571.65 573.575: -0.491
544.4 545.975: 0.272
